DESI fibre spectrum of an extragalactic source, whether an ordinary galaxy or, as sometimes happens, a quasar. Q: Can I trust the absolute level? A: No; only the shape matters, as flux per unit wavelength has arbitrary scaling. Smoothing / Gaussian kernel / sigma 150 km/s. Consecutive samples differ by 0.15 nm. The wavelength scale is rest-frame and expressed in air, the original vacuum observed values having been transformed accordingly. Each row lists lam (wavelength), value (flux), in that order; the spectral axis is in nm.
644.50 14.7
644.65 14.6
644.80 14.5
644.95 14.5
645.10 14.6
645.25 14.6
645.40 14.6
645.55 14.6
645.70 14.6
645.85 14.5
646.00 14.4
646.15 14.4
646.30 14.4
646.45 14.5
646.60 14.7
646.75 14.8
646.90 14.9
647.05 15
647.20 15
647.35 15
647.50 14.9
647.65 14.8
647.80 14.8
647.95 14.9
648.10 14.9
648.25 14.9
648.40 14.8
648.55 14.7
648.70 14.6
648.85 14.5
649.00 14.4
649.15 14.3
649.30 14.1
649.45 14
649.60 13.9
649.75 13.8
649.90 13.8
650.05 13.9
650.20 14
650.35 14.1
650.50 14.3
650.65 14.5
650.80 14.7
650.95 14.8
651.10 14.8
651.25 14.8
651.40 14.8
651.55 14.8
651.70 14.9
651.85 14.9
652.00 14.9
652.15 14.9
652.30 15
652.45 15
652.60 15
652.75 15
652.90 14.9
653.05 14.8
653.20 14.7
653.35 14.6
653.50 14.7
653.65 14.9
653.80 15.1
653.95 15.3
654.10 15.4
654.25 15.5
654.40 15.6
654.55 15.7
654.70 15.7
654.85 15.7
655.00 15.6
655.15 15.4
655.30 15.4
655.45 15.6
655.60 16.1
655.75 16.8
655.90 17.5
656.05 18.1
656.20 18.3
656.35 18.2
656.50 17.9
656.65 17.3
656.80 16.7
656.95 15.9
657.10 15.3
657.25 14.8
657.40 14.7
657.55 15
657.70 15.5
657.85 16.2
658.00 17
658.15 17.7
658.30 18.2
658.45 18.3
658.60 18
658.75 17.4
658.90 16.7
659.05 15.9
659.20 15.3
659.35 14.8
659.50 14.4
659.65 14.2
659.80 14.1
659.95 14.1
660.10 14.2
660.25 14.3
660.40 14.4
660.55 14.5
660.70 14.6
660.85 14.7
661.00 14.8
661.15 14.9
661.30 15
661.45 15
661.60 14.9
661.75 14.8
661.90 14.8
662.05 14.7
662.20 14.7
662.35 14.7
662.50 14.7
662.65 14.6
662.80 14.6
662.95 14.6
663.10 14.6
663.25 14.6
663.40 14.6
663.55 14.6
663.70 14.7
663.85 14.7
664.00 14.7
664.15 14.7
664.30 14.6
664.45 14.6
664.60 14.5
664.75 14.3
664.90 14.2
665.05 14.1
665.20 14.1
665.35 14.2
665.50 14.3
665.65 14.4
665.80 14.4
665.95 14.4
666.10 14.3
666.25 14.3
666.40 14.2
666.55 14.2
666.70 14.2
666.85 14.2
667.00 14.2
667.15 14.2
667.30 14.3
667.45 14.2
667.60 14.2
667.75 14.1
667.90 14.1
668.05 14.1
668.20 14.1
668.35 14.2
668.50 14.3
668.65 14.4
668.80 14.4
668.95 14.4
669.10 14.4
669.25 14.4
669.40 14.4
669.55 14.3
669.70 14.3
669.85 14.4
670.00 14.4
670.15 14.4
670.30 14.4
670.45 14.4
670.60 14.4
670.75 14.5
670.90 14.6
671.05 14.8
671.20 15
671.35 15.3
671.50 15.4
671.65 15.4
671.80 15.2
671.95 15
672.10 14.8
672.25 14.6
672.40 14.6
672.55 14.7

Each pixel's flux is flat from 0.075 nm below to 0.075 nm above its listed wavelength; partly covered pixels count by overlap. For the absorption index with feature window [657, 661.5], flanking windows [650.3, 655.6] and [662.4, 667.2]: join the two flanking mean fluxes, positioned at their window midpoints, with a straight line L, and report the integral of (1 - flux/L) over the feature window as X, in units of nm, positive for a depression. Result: -0.230 nm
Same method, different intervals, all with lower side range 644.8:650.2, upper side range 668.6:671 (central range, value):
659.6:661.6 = -0.011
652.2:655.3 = -0.146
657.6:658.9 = -0.245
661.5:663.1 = -0.028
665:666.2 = 0.013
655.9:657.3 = -0.244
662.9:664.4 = -0.020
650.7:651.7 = -0.019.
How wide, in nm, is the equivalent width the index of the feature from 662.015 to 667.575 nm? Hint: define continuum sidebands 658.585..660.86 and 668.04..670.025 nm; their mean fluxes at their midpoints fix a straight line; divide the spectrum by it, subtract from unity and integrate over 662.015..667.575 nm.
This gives 0.082 nm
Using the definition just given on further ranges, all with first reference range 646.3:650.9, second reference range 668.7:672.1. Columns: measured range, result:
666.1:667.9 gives 0.05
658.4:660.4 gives -0.12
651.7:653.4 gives -0.04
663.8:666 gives 0.03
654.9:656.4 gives -0.22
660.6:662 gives -0.02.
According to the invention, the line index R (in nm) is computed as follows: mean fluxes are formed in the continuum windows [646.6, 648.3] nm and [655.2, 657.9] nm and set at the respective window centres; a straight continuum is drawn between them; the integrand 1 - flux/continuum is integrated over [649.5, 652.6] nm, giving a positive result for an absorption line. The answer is 0.19 nm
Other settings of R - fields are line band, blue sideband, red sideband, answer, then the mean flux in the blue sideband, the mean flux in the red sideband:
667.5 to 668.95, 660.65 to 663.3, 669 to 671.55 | 0.04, 14.7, 14.6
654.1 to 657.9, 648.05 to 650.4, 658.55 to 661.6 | -0.36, 14.3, 15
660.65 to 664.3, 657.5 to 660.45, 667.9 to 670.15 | 0.14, 15.8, 14.3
